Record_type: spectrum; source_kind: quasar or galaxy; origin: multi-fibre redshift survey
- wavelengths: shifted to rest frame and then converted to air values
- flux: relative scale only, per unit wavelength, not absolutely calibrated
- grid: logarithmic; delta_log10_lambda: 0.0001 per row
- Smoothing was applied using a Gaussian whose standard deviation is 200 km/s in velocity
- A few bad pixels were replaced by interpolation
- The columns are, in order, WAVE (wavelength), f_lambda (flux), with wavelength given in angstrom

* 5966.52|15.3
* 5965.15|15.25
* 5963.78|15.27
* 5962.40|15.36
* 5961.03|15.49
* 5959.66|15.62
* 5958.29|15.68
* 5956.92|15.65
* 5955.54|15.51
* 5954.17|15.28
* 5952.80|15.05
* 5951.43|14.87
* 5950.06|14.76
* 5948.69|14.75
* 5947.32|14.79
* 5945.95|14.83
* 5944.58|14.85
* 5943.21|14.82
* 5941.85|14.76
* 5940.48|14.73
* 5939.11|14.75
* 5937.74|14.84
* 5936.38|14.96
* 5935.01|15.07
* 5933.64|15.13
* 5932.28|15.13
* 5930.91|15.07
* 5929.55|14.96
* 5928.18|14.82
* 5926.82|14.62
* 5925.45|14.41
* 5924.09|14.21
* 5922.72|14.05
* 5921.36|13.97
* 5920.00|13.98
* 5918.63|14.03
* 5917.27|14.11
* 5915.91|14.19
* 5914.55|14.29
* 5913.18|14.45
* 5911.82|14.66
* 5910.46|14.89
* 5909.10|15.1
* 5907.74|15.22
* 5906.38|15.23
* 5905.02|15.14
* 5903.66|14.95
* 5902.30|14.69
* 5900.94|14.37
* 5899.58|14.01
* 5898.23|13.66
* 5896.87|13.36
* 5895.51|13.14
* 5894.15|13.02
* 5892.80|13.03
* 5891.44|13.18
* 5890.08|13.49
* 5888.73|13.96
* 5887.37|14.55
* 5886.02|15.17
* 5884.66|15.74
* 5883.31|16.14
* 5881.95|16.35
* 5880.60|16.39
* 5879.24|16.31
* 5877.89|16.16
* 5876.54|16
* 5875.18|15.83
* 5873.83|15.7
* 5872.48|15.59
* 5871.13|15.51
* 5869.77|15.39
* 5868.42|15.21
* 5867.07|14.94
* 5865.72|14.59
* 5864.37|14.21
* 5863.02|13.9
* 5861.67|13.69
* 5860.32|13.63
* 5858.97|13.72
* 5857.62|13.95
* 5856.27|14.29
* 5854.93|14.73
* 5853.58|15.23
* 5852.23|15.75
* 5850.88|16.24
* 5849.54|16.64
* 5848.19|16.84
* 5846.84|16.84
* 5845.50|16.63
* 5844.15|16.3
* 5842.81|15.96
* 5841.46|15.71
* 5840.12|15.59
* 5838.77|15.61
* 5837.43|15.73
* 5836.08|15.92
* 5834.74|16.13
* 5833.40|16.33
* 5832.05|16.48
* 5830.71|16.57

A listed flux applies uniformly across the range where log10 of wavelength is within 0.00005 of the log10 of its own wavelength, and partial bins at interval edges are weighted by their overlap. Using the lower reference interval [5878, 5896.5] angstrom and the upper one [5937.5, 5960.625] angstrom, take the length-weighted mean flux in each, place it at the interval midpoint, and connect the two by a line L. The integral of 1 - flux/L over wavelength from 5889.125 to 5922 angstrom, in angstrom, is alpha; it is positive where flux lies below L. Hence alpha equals 1.4 angstrom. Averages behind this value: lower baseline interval 14.7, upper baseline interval 15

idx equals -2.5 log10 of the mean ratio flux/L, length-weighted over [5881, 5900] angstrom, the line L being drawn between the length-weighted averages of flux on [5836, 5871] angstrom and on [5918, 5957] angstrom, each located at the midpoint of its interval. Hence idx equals 0.06 mag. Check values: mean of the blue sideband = 15.3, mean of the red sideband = 14.8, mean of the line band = 14.2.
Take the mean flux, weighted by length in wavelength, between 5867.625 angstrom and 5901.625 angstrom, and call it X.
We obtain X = 14.8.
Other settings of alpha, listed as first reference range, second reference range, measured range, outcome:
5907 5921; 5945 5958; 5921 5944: 0.1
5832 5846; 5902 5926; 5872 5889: -0.6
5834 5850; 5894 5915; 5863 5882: -0.2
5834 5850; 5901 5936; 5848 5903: 2.4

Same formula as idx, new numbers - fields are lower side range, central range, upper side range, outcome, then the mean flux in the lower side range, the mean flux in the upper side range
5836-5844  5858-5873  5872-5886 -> 0.10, 15.8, 16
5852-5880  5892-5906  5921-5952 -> 0.07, 15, 14.8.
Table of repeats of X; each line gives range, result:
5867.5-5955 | 14.8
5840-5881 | 15.4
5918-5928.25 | 14.2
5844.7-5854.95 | 16.2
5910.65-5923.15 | 14.2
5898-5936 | 14.6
